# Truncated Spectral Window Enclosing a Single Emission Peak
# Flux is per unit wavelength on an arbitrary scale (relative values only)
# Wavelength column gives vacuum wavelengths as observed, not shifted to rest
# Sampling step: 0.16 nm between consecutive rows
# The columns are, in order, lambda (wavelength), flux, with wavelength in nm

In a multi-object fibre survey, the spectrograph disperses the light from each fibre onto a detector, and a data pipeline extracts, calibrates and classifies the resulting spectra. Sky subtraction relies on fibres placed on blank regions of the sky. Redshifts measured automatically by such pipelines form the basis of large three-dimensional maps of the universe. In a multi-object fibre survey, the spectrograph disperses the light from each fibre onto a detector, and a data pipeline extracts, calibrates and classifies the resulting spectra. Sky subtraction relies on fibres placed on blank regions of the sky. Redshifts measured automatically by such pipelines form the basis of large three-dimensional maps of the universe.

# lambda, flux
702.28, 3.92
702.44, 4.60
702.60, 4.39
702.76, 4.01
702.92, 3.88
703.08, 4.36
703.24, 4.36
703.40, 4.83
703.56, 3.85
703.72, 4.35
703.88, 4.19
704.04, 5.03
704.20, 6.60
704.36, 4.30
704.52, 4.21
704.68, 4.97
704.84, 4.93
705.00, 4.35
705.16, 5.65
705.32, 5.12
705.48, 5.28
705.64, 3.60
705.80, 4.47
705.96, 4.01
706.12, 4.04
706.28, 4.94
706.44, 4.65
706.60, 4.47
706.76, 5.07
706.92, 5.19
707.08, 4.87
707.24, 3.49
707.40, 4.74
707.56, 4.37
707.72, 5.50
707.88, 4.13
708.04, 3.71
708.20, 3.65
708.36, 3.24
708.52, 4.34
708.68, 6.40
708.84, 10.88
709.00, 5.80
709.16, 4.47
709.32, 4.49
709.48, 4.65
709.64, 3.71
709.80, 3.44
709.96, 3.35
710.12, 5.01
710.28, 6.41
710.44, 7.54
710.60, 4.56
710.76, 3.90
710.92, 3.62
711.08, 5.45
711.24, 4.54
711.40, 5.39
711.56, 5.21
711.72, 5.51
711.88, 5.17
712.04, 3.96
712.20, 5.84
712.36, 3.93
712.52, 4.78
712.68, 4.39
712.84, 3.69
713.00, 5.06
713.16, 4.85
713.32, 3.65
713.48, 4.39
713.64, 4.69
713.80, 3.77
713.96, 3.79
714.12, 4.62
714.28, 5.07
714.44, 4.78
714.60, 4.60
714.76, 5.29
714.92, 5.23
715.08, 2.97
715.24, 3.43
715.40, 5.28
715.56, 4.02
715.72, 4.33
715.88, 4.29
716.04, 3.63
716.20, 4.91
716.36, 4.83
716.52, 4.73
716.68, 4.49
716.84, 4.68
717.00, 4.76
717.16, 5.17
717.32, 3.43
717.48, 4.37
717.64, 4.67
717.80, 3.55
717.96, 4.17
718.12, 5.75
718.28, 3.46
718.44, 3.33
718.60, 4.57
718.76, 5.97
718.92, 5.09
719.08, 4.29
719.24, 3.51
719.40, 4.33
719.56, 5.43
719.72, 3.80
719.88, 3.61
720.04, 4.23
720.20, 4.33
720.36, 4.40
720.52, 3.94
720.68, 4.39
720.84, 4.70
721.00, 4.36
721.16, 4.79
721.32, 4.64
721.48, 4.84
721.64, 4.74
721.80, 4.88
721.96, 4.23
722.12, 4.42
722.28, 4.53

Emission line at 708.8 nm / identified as [S II] 6716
